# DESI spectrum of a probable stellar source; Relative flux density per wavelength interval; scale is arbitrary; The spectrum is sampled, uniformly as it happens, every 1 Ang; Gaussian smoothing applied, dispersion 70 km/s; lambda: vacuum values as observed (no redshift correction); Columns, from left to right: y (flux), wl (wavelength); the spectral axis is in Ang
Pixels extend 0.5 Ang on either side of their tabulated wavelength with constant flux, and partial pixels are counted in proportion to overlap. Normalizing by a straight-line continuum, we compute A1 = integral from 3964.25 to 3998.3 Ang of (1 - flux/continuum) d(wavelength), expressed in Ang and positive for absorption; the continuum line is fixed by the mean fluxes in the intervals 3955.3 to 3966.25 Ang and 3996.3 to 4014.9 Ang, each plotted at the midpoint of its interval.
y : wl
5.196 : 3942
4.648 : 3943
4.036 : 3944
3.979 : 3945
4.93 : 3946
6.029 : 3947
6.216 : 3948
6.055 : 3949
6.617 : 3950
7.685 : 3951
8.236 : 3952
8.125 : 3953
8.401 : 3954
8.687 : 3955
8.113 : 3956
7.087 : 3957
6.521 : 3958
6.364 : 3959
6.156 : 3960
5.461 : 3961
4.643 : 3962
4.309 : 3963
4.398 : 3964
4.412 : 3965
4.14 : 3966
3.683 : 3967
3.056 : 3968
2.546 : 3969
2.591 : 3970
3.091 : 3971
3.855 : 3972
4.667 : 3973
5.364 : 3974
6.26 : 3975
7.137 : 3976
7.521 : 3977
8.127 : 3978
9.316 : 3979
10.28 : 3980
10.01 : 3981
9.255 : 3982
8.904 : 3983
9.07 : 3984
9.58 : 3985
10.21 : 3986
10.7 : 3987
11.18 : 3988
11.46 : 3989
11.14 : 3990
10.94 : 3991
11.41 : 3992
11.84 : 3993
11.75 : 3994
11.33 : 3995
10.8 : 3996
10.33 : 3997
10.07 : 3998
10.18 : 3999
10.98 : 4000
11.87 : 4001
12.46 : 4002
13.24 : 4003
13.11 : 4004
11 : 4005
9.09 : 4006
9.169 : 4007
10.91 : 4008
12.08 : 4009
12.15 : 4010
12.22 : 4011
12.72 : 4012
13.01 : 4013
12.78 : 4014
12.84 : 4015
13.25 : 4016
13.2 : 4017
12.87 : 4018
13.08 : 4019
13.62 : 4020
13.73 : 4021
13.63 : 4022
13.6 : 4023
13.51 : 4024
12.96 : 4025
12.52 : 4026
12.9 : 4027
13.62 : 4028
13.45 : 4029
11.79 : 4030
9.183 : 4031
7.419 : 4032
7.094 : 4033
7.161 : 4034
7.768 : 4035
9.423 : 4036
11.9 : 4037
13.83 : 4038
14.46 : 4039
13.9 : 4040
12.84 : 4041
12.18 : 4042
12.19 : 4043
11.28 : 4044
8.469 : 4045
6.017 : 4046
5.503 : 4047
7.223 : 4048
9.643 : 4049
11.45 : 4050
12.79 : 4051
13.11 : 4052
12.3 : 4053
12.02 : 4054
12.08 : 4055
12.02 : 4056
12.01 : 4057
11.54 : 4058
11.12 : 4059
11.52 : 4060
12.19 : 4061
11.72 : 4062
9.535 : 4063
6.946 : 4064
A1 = 2.3 Ang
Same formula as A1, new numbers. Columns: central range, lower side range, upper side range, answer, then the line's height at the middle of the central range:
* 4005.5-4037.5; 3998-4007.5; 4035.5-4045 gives -0.07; 11.7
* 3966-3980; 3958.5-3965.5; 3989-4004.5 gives 3.85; 7.11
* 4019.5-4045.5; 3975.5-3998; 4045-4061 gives -3.02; 10.5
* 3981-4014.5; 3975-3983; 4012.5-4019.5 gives -0.90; 10.9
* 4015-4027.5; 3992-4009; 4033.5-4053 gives -2.65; 10.9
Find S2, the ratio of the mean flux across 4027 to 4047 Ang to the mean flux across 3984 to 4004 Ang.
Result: 0.96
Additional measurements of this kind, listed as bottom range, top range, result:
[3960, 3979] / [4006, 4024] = 2.57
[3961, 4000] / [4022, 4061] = 1.42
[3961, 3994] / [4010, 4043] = 1.64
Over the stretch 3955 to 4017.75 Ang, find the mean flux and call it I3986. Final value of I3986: 8.97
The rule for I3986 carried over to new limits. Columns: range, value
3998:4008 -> 11.2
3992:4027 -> 12.1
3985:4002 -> 11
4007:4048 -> 11.6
